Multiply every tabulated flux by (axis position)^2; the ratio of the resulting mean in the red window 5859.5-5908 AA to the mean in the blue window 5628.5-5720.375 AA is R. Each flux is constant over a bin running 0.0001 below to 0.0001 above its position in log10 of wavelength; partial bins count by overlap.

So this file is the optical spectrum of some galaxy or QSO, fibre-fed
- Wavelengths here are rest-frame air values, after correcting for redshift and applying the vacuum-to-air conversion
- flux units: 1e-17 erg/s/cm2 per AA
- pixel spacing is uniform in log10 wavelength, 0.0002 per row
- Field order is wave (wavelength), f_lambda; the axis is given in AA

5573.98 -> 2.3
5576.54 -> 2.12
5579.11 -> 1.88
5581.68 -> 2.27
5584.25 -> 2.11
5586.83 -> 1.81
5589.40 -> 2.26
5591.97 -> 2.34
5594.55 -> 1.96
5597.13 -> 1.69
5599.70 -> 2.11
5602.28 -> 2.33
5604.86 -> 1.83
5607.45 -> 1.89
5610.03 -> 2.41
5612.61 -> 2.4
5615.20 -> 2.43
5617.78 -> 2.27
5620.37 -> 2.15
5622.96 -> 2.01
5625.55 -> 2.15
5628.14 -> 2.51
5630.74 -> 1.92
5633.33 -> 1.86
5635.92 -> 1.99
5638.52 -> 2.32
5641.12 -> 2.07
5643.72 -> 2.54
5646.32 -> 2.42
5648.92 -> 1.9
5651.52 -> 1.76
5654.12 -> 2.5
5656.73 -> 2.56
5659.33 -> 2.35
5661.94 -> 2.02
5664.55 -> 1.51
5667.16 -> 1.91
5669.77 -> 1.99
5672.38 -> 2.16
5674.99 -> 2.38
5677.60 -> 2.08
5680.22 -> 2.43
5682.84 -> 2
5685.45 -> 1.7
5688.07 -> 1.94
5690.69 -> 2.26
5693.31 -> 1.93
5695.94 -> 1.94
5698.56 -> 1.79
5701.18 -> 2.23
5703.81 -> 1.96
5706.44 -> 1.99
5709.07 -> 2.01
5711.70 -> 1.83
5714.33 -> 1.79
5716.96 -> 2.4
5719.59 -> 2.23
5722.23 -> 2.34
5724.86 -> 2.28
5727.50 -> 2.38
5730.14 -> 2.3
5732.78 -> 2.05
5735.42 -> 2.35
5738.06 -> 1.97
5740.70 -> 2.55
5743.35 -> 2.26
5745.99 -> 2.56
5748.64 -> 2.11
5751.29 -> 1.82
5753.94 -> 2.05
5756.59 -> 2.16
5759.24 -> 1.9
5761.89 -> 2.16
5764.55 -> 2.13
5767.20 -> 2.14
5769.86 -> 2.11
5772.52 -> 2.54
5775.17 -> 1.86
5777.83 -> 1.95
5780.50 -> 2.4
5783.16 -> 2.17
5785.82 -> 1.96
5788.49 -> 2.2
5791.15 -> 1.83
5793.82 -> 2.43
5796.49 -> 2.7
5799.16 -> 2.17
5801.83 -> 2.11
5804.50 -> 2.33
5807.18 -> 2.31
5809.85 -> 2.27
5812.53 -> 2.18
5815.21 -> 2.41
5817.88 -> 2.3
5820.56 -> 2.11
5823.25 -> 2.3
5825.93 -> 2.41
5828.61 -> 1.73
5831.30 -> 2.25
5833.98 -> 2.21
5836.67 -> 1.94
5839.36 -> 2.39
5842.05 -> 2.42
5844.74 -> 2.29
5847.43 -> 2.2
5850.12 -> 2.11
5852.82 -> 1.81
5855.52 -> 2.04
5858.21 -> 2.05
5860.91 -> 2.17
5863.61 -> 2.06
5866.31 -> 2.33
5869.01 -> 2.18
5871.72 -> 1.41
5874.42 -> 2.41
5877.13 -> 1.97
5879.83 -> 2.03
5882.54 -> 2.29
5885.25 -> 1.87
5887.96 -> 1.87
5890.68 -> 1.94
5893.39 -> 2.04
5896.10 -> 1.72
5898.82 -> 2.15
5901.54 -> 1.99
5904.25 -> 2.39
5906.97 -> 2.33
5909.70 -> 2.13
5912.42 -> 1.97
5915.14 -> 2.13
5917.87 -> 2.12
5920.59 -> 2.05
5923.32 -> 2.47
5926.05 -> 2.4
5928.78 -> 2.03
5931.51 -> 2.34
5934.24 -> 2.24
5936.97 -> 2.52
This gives 1.1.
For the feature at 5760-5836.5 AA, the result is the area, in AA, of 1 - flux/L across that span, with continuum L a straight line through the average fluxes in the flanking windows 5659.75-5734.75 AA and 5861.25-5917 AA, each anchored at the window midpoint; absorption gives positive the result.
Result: -4.79 AA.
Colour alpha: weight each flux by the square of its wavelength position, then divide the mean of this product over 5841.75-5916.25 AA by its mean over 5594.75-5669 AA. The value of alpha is 1.1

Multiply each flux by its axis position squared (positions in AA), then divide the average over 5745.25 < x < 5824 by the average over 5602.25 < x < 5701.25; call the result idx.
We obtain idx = 1.08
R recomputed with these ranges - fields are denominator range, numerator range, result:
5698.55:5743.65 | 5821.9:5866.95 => 1.04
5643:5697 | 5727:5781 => 1.06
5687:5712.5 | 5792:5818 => 1.20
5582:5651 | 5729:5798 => 1.07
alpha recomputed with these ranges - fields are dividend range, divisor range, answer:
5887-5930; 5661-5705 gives 1.13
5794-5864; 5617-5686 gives 1.10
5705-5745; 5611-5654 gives 1.04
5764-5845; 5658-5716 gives 1.15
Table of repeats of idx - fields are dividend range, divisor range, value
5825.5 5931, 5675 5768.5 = 1.05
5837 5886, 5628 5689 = 1.07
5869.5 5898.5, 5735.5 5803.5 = 0.94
